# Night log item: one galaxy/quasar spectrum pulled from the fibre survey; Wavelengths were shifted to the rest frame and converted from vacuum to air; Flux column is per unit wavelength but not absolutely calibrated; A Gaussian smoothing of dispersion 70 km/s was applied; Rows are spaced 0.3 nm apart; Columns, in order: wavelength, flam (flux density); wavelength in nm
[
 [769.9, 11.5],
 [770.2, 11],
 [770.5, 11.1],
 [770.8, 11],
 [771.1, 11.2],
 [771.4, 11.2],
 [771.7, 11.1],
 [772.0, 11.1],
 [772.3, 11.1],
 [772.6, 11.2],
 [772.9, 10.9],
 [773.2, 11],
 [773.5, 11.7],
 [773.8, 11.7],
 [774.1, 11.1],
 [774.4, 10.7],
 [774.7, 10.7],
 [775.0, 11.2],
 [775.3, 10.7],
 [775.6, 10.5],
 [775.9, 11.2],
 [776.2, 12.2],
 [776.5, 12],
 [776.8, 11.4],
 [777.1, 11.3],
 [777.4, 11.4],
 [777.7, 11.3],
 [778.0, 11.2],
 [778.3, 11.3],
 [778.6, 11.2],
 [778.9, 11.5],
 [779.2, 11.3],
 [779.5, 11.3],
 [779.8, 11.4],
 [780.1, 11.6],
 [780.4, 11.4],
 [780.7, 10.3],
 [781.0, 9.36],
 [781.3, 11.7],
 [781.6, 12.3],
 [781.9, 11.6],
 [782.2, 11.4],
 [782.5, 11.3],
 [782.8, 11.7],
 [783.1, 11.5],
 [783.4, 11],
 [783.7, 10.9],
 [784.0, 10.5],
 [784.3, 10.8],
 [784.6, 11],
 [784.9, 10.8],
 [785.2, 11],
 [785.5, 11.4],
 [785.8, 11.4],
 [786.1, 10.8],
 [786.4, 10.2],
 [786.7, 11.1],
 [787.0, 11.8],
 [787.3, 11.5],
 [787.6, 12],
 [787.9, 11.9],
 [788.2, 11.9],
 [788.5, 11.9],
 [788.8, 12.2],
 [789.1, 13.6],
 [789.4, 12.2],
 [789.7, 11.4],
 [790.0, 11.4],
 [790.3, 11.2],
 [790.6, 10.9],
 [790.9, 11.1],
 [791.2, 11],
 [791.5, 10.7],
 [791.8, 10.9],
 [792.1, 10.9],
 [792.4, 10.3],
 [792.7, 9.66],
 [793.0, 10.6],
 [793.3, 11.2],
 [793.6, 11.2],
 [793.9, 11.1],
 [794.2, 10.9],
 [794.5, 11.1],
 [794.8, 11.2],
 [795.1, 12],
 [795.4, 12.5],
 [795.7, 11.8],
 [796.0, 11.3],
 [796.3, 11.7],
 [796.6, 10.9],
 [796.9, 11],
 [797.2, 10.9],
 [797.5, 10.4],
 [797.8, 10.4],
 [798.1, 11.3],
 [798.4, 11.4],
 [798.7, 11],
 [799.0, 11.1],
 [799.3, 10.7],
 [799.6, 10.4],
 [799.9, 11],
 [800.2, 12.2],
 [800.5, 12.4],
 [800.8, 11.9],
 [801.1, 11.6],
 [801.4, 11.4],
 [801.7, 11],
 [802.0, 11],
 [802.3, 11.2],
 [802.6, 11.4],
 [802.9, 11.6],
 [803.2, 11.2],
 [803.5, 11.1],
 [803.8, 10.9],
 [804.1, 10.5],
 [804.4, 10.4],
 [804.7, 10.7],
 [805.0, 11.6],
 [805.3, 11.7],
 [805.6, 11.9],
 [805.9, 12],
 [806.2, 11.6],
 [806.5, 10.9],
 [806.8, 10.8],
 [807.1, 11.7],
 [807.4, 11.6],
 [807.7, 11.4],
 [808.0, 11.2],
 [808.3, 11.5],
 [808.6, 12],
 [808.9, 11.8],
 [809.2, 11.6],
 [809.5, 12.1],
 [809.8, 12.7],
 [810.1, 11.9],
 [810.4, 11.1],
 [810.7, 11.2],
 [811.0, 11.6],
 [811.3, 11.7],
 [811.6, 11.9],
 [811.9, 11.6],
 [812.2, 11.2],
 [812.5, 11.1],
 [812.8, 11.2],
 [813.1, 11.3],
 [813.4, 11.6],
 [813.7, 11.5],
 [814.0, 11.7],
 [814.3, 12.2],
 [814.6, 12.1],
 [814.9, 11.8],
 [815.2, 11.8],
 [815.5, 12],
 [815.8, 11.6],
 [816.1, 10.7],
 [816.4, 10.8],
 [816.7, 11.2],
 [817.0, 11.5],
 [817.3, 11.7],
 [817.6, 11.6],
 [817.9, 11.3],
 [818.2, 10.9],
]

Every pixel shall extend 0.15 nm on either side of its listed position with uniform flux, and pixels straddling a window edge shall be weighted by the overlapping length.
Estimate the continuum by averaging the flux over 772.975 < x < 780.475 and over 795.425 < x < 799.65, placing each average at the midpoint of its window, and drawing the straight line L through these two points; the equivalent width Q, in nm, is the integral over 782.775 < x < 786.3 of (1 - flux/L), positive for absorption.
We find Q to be 0.056 nm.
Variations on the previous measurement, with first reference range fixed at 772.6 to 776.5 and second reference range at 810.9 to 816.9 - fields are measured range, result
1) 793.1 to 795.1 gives 0.03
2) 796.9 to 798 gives 0.07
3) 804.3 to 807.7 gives 0.03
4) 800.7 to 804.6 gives 0.09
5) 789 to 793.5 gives 0.08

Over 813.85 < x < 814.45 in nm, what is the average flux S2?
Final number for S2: 11.9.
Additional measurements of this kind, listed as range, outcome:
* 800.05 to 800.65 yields 12.3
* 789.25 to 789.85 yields 11.8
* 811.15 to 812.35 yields 11.6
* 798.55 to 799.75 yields 10.8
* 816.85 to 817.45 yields 11.6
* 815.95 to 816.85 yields 10.9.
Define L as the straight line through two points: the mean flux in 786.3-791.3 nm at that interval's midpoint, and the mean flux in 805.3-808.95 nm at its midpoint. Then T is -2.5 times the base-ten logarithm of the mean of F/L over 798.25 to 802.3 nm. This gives 0.02 mag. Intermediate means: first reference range 11.6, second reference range 11.5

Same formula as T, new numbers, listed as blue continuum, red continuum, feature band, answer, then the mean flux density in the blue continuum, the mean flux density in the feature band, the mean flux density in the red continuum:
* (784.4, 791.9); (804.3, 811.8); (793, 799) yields 0.02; 11.4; 11.2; 11.6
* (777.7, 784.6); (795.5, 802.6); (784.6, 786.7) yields 0.03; 11.2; 11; 11.2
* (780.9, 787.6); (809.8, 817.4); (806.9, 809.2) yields -0.01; 11.2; 11.6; 11.5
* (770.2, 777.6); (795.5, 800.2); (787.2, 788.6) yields -0.07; 11.2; 11.8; 11.1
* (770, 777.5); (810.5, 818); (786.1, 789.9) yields -0.04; 11.2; 11.8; 11.5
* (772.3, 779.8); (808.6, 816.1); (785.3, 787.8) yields 0.01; 11.3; 11.3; 11.7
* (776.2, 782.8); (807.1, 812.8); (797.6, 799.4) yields 0.05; 11.3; 11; 11.6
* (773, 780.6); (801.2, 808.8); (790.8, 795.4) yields 0.03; 11.3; 11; 11.3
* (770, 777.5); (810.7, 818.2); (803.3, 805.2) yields 0.05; 11.2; 10.9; 11.5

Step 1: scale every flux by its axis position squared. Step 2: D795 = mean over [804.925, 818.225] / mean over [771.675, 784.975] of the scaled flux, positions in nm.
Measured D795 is 1.12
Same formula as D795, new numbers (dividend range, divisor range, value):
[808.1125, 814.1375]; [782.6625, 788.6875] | 1.10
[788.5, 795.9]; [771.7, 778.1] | 1.05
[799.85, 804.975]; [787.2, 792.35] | 1.01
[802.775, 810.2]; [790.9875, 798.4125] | 1.07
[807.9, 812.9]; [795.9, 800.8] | 1.07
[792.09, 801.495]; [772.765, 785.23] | 1.04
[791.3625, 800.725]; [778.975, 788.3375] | 1.02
